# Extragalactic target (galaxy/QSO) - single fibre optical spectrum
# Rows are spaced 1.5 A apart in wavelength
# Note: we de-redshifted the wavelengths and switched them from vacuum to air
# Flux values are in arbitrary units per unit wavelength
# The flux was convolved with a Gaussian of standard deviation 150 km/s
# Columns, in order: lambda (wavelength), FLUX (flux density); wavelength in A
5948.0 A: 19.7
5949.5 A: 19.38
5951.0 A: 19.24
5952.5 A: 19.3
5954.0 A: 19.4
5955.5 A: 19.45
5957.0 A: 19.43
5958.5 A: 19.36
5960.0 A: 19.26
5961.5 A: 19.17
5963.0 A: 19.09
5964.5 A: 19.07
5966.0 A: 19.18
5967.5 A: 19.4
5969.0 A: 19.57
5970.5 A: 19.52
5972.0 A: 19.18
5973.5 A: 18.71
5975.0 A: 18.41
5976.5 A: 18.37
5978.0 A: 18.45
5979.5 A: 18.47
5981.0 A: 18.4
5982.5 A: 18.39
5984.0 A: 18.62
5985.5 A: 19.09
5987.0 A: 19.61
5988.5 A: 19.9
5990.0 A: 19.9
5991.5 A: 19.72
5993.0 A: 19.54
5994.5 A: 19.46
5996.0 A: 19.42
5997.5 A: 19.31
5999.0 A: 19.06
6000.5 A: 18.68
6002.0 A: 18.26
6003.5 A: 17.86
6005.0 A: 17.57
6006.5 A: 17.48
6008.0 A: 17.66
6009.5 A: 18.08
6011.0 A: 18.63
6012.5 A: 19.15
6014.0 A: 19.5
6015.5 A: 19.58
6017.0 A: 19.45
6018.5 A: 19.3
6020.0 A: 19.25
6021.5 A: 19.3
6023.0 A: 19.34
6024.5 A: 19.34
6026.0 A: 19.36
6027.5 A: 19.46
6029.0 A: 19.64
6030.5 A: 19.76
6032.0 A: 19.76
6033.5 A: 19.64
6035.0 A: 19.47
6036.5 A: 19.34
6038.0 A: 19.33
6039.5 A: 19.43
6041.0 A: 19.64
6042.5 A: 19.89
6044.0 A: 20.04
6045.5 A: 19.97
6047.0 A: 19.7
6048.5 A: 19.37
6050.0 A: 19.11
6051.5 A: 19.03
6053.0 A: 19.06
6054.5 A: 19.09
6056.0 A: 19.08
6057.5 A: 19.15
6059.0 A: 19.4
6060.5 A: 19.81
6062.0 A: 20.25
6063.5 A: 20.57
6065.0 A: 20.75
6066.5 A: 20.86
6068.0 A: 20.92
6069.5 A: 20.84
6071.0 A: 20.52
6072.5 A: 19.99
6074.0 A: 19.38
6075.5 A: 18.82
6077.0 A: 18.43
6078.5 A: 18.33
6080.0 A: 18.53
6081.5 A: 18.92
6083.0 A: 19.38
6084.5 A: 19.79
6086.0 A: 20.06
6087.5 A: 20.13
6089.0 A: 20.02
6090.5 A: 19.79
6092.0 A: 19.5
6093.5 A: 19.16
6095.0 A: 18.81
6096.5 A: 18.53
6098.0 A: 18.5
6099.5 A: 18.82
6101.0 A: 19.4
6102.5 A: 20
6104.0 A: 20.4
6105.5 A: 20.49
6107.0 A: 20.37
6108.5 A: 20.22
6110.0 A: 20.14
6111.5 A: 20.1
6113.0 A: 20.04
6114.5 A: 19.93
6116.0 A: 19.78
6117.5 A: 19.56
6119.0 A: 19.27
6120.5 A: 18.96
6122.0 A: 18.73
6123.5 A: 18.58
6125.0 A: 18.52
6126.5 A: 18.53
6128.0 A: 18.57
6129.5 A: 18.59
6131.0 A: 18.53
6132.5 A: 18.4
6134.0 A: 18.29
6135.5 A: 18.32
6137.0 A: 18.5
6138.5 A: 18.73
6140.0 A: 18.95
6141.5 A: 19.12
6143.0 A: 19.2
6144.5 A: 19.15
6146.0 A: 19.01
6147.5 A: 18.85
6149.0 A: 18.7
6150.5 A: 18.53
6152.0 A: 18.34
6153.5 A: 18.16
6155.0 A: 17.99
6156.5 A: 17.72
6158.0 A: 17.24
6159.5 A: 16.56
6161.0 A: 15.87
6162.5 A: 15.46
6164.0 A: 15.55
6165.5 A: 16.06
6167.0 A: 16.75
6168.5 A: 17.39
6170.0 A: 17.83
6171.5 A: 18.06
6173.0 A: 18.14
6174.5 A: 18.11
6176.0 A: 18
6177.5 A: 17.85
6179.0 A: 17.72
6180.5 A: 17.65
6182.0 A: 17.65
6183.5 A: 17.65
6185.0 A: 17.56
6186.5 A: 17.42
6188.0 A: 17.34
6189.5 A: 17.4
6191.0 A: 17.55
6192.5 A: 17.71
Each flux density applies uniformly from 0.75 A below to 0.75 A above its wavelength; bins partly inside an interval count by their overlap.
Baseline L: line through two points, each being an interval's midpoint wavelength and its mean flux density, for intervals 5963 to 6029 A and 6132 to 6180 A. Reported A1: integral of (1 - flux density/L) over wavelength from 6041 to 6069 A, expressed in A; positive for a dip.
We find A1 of -1.82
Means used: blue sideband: 19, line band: 19.8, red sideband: 17.9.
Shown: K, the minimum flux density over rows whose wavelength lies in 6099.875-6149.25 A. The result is 18.29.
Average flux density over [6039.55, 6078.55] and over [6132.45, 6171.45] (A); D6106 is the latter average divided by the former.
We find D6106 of 0.9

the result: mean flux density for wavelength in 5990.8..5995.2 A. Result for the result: 19.6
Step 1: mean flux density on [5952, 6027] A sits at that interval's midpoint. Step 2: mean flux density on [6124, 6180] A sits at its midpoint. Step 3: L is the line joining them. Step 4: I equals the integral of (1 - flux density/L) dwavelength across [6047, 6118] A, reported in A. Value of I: -4.7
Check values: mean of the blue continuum 19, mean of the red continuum 18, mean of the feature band 19.6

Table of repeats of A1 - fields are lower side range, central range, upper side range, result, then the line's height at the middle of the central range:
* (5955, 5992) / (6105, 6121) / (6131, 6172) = -1.5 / 18.2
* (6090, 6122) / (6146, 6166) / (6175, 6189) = 1.0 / 18.3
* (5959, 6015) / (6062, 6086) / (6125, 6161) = -1.5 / 18.6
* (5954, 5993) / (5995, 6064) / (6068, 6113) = 0.4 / 19.3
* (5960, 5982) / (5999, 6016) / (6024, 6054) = 0.7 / 19.2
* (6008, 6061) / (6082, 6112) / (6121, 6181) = -1.7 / 18.6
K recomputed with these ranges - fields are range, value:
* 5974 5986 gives 18.37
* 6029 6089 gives 18.33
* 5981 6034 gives 17.48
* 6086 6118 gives 18.5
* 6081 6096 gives 18.81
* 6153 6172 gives 15.46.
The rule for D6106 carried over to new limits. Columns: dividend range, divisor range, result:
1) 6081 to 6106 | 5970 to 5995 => 1.02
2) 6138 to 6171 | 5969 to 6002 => 0.93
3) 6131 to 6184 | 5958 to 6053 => 0.93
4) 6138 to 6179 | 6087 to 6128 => 0.92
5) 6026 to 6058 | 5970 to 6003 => 1.02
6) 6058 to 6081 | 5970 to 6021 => 1.05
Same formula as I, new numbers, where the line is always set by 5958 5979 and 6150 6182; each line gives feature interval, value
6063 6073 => -1.35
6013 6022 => -0.37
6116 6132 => -0.99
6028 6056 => -1.64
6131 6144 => -0.79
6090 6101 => -0.64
